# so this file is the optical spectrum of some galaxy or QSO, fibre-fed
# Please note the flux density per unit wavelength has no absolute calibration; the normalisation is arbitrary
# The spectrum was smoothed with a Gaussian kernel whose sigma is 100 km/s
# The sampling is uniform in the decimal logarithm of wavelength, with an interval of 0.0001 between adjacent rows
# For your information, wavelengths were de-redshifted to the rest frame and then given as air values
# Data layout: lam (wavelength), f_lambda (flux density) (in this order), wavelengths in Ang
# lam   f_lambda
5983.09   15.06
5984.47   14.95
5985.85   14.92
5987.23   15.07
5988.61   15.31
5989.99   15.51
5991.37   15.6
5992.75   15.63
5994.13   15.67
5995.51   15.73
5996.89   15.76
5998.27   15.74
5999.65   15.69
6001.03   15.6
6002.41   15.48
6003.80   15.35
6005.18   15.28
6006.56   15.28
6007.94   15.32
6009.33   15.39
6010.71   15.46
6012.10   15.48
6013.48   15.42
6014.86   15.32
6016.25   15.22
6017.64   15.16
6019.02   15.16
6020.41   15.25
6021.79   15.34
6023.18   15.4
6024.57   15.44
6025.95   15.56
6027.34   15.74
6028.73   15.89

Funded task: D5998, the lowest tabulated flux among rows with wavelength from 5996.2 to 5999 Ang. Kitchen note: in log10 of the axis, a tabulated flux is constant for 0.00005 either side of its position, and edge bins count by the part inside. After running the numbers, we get 15.74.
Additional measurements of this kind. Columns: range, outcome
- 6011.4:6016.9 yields 15.22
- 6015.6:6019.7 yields 15.16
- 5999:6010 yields 15.28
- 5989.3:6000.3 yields 15.51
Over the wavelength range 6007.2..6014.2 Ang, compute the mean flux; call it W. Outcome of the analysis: 15.4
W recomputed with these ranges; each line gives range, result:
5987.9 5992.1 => 15.5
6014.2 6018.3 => 15.2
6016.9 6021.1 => 15.2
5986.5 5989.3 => 15.2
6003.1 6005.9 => 15.3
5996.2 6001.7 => 15.7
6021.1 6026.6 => 15.4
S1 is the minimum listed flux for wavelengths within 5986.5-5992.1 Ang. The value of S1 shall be 15.07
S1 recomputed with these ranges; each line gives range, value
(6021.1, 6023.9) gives 15.34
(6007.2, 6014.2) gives 15.32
